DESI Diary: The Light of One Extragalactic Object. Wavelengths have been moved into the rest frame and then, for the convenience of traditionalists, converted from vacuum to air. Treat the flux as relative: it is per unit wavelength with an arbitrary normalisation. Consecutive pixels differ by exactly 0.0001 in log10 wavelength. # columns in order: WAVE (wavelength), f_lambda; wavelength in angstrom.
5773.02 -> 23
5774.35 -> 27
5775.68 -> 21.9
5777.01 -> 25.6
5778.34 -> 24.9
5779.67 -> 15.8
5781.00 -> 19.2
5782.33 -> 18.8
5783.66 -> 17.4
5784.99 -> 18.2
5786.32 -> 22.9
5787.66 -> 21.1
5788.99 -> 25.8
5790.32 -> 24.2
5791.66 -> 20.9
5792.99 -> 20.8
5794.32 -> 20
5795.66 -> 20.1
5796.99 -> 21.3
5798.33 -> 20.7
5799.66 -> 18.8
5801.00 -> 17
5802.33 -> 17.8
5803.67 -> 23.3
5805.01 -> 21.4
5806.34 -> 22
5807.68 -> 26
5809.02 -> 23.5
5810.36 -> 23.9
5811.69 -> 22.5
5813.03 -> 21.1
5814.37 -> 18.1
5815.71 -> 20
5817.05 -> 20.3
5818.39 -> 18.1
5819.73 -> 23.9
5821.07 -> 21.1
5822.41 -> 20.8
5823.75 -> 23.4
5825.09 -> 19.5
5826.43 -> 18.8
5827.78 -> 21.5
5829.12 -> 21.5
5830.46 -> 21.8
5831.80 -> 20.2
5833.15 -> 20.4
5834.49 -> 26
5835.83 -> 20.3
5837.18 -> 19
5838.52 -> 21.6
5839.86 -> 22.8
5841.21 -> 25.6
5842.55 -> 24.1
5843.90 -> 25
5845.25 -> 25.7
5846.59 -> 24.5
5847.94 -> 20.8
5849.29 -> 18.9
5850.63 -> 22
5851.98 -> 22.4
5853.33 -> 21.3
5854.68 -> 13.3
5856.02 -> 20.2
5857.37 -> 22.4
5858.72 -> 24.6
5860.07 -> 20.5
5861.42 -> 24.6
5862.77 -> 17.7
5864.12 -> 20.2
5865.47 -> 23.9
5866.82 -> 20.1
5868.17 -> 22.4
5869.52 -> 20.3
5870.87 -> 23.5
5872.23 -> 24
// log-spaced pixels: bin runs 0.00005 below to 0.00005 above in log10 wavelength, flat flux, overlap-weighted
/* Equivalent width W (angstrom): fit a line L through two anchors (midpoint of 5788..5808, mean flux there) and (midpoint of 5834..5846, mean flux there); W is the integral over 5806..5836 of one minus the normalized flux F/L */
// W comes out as 1.1 angstrom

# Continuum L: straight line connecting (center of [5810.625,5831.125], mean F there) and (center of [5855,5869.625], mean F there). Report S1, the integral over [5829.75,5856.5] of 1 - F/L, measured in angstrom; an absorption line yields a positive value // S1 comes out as -0.8 angstrom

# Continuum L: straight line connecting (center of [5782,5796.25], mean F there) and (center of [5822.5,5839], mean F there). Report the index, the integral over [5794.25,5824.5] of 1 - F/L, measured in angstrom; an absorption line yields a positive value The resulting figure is -0.1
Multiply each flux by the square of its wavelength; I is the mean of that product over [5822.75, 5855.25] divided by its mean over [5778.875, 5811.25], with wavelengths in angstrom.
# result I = 1.1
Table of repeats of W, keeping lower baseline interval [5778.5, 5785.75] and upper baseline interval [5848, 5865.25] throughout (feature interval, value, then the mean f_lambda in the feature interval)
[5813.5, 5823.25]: -0.4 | 20.4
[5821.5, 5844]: -2.0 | 21.8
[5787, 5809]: -2.8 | 21.4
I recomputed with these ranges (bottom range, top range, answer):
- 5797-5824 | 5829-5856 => 1.04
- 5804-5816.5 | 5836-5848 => 1.06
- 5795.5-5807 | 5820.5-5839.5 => 1.05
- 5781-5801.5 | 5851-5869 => 1.05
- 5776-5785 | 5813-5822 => 1.02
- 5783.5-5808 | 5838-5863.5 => 1.07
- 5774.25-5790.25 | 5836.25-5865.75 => 1.04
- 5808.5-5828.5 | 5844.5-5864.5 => 1.02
